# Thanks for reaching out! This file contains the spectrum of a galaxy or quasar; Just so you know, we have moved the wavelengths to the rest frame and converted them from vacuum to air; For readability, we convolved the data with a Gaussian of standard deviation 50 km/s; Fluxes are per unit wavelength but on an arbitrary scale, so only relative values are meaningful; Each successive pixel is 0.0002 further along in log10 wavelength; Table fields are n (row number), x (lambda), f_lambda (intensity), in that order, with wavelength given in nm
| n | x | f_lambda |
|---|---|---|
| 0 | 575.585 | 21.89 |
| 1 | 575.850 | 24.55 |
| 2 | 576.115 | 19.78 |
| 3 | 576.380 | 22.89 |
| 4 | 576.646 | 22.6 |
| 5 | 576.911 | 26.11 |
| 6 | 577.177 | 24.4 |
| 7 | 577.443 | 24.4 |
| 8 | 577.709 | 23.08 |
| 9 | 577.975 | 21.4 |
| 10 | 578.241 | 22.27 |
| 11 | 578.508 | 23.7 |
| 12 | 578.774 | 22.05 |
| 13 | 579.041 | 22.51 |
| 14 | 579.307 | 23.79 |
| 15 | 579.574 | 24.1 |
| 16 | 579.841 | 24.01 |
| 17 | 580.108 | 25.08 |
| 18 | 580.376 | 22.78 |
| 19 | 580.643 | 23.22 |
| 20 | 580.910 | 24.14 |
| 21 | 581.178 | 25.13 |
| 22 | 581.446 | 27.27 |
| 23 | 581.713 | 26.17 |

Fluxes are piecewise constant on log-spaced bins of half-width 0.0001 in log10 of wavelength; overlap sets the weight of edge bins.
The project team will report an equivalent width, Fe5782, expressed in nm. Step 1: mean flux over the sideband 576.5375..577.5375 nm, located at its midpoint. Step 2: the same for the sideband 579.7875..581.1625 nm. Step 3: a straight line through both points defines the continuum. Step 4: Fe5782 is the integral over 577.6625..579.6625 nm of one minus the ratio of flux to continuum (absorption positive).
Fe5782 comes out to 0.11 nm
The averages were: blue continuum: 24.4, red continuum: 23.9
